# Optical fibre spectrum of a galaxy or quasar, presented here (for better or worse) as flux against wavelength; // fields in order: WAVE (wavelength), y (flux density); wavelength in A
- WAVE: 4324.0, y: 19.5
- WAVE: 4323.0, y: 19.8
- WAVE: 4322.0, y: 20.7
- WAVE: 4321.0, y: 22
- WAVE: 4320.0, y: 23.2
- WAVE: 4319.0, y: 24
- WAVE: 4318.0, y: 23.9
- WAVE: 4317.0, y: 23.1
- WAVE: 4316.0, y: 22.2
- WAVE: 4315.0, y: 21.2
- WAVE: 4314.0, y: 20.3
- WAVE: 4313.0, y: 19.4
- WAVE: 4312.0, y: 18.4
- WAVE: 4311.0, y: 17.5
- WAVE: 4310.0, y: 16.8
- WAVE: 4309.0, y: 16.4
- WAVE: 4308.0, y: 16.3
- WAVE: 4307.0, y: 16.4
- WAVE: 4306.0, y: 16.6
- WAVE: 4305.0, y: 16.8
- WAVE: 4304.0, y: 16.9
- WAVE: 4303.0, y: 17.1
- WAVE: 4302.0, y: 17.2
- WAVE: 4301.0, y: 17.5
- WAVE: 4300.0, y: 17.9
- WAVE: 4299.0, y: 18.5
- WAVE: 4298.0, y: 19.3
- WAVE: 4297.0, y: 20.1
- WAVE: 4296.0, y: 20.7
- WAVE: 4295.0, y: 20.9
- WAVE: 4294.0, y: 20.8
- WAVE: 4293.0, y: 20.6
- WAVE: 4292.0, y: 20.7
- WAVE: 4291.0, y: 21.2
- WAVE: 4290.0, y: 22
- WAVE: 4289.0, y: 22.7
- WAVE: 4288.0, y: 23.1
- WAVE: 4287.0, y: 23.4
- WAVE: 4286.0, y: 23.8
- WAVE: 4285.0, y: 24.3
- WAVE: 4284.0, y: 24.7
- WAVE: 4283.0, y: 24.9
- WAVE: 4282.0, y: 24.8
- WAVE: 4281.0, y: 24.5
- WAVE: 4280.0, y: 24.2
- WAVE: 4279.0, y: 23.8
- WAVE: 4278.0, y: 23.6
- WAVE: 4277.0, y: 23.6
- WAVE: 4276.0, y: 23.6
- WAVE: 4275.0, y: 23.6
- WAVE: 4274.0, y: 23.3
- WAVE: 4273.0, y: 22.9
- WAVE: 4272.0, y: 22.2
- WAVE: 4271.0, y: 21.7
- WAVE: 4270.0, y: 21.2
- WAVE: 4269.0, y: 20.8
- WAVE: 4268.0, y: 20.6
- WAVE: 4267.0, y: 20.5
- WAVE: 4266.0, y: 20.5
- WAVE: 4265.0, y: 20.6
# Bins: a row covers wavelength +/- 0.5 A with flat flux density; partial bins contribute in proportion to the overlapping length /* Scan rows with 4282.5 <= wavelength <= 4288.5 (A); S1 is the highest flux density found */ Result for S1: 24.9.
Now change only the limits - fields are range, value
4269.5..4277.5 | 23.6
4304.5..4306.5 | 16.8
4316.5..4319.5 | 24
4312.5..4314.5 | 20.3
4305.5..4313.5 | 19.4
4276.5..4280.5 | 24.2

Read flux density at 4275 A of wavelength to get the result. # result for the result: 23.6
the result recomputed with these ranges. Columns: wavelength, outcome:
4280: 24.2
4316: 22.2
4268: 20.6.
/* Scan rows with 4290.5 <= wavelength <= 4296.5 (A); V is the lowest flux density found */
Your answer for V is 20.6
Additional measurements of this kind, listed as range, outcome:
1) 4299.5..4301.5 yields 17.5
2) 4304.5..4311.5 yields 16.3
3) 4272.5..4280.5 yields 22.9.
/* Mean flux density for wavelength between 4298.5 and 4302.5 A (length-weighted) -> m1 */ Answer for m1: 17.8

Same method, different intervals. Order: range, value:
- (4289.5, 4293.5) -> 21.1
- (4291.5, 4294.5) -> 20.7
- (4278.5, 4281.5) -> 24.2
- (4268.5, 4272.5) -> 21.5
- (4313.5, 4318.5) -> 22.1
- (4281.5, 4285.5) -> 24.7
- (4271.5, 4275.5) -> 23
